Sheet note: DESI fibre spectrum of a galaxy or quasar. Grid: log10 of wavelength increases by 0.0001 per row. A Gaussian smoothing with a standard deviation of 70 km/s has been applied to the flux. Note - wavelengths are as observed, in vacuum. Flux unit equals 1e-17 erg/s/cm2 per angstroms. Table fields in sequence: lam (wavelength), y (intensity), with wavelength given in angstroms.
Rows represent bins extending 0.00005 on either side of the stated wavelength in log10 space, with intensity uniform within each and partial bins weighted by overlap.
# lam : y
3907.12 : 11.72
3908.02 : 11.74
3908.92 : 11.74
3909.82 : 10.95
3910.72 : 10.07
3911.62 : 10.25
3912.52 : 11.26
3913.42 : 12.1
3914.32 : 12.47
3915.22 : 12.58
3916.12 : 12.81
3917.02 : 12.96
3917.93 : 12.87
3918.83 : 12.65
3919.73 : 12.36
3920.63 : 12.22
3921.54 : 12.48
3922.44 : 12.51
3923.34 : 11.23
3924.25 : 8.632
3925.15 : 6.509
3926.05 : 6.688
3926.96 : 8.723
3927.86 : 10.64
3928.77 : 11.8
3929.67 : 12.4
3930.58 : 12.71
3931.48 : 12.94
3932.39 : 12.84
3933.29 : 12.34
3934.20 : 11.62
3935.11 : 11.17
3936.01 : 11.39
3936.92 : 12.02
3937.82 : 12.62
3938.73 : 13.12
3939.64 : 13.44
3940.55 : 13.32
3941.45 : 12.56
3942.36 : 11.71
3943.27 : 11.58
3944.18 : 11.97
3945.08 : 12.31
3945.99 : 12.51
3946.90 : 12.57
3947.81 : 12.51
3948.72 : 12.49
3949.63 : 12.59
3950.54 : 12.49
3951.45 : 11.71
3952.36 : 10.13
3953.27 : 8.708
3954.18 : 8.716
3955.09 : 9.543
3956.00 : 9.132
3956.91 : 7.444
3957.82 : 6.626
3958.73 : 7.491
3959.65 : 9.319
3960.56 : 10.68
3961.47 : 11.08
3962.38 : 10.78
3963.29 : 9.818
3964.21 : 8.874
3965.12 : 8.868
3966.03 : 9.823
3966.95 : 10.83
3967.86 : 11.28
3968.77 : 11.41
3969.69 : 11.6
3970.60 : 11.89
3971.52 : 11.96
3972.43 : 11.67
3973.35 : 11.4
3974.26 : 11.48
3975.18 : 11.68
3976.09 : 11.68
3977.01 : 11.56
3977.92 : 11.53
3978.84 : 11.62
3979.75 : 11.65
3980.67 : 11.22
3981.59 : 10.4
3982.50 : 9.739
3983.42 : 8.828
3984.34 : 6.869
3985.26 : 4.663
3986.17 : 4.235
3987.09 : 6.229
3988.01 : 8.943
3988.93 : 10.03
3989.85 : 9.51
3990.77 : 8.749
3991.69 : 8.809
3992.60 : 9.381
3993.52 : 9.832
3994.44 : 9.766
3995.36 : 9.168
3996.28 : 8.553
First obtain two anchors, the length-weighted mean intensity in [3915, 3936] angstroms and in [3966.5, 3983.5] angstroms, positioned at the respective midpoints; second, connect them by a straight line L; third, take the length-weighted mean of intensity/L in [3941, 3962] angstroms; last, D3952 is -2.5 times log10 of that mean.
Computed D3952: 0.07 mag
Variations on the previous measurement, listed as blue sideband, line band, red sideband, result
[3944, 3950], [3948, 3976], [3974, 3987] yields 0.07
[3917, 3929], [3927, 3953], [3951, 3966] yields -0.20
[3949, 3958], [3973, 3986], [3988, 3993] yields -0.08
